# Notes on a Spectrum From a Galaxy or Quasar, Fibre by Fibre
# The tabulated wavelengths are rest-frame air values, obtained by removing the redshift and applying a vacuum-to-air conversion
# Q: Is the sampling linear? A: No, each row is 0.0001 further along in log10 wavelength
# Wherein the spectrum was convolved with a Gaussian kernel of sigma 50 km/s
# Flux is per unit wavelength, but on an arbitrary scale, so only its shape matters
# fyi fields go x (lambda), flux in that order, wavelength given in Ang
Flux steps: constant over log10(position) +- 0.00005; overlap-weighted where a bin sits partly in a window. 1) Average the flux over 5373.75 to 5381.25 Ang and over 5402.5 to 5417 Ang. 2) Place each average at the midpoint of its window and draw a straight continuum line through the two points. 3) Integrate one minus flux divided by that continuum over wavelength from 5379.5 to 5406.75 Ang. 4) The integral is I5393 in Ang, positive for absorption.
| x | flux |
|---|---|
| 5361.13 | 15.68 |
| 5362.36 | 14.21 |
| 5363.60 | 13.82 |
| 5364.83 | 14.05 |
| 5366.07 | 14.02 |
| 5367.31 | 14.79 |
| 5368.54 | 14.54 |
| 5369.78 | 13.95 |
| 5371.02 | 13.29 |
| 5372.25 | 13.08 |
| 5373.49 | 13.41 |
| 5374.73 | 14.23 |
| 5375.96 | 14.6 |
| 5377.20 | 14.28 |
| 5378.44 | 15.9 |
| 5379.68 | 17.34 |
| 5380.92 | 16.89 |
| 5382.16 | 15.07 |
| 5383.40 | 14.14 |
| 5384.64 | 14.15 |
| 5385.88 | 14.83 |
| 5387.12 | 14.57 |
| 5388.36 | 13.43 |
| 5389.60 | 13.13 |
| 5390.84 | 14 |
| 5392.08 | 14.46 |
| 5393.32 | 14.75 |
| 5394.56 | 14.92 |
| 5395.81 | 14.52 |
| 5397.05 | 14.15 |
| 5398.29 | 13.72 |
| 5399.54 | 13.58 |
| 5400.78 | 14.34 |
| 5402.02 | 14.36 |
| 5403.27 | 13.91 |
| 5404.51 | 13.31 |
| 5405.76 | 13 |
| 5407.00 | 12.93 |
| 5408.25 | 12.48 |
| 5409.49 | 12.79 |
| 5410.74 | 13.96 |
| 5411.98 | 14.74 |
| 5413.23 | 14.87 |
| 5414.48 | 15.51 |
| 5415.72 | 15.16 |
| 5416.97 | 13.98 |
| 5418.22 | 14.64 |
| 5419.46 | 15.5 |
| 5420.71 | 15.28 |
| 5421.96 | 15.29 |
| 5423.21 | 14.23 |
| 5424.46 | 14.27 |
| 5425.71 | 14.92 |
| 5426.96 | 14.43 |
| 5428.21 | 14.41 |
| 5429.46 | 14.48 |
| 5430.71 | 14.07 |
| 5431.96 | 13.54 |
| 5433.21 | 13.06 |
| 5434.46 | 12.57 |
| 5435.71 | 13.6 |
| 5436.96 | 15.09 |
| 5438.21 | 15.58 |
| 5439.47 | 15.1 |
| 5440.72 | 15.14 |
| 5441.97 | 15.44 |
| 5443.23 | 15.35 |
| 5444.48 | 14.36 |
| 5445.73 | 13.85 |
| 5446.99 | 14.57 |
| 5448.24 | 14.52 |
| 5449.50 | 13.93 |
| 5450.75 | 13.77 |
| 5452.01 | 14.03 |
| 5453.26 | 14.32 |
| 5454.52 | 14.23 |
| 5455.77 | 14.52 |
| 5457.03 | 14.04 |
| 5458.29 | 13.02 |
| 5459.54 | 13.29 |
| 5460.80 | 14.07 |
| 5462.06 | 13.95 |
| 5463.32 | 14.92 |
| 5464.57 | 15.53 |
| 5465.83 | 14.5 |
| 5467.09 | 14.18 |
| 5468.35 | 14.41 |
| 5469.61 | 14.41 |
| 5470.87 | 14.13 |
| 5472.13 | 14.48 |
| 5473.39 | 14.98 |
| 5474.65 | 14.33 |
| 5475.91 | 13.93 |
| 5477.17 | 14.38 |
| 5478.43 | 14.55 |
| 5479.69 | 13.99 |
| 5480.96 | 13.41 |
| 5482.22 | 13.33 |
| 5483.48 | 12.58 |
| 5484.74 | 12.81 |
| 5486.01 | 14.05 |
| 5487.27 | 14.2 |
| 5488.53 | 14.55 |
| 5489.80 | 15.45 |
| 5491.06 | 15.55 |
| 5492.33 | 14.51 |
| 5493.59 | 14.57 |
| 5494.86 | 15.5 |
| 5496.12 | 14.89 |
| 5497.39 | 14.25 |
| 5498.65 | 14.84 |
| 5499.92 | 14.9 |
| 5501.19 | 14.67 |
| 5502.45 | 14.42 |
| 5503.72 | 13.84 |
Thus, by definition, 0.6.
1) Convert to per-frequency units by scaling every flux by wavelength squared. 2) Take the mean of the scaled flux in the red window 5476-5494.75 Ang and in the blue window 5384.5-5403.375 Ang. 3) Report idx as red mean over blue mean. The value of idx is 1.03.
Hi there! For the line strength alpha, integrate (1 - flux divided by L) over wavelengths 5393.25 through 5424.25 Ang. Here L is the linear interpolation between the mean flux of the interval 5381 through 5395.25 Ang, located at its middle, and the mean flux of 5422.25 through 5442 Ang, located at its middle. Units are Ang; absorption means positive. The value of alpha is 0.3 Ang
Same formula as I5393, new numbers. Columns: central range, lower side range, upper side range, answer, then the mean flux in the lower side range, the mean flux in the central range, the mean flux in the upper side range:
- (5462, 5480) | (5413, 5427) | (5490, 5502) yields 0.5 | 14.9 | 14.5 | 14.9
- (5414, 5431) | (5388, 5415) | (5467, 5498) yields -0.8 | 13.9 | 14.7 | 14.3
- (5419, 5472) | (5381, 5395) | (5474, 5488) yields -1.3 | 14.4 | 14.4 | 13.8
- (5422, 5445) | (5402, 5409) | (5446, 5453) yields -1.0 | 13.2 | 14.4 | 14.2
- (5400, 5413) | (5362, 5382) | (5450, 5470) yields 0.7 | 14.5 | 13.6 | 14.2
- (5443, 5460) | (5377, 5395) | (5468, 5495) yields 0.4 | 14.8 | 14.1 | 14.3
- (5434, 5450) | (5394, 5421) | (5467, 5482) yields -0.4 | 14.1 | 14.6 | 14.2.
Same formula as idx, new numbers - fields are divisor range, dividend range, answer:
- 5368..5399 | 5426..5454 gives 1.01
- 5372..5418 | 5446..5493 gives 1.02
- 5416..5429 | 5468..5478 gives 1.00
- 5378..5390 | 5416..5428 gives 1.00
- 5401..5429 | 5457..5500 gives 1.03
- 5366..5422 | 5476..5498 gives 1.03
